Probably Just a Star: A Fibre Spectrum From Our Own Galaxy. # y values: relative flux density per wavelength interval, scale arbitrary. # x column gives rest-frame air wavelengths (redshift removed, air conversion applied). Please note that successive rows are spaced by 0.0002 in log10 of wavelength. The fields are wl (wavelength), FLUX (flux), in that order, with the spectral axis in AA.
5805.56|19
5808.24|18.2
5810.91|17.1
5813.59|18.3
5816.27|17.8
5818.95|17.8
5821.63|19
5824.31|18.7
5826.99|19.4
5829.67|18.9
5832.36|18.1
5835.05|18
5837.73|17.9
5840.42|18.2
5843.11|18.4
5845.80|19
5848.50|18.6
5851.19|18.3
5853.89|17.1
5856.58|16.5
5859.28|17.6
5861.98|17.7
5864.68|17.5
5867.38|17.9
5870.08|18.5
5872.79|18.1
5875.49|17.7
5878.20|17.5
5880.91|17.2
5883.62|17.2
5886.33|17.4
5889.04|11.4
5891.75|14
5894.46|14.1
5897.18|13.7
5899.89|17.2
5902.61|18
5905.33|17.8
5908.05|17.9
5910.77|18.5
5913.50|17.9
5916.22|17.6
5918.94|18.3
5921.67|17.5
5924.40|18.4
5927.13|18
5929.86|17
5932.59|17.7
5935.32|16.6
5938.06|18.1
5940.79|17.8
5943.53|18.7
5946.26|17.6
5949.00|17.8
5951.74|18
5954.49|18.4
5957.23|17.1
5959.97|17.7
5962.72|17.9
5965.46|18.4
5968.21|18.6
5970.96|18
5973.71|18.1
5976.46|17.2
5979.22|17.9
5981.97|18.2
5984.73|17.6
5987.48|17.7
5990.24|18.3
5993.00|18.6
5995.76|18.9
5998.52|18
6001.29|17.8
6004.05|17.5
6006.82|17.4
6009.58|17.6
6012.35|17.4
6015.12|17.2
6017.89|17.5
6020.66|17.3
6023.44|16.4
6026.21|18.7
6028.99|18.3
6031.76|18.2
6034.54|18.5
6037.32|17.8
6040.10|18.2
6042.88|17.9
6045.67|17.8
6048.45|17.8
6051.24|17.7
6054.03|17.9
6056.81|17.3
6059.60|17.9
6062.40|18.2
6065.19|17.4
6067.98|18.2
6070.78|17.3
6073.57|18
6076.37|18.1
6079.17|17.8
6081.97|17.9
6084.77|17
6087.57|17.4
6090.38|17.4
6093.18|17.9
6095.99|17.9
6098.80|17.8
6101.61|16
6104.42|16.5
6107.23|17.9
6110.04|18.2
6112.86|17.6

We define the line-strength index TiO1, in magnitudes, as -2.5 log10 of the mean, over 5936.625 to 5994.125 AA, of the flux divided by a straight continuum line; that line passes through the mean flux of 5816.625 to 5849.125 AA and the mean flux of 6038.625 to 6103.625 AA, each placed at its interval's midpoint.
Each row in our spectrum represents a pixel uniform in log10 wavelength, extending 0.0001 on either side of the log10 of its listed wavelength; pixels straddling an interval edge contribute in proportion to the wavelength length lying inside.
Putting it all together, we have 0.00 mag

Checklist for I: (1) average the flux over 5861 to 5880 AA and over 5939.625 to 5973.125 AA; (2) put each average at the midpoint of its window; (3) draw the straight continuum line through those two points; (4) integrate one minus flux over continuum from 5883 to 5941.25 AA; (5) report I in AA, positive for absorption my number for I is 3.3 AA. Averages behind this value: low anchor 17.8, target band 16.9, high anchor 18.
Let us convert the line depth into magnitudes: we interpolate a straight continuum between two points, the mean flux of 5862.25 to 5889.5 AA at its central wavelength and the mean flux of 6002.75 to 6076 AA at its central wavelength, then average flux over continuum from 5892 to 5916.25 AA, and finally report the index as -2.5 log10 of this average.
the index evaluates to 0.03 mag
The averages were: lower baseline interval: 17.2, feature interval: 16.8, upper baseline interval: 17.8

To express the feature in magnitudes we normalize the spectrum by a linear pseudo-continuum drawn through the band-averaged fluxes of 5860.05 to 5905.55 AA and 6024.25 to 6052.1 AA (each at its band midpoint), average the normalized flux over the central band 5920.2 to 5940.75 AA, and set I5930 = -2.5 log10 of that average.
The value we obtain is -0.035 mag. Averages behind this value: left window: 16.6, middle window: 17.6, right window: 18.1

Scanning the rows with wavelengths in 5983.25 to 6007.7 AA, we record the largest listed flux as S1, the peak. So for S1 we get 18.9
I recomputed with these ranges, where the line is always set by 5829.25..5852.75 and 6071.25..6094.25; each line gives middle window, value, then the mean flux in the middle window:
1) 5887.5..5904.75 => 3.1 AA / 14.9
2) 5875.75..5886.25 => 0.5 AA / 17.3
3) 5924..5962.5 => 0.6 AA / 17.8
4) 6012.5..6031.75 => 0.3 AA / 17.6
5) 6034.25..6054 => -0.2 AA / 17.9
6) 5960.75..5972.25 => -0.1 AA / 18.2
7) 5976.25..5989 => 0.1 AA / 17.8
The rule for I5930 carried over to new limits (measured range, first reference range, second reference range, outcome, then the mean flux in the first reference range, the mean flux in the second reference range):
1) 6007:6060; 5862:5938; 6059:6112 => -0.02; 17.1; 17.6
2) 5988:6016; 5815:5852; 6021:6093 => 0.01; 18.4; 17.8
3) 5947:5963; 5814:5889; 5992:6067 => 0.00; 17.9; 17.8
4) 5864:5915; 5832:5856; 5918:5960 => 0.07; 18.1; 17.8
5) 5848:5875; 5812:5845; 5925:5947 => 0.03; 18.4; 17.7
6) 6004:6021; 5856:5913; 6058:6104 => 0.00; 16.8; 17.6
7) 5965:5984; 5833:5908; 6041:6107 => -0.04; 17.1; 17.6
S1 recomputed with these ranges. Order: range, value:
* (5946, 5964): 18.4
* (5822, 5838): 19.4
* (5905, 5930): 18.5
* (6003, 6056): 18.7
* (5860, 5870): 17.9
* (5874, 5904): 18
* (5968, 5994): 18.6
